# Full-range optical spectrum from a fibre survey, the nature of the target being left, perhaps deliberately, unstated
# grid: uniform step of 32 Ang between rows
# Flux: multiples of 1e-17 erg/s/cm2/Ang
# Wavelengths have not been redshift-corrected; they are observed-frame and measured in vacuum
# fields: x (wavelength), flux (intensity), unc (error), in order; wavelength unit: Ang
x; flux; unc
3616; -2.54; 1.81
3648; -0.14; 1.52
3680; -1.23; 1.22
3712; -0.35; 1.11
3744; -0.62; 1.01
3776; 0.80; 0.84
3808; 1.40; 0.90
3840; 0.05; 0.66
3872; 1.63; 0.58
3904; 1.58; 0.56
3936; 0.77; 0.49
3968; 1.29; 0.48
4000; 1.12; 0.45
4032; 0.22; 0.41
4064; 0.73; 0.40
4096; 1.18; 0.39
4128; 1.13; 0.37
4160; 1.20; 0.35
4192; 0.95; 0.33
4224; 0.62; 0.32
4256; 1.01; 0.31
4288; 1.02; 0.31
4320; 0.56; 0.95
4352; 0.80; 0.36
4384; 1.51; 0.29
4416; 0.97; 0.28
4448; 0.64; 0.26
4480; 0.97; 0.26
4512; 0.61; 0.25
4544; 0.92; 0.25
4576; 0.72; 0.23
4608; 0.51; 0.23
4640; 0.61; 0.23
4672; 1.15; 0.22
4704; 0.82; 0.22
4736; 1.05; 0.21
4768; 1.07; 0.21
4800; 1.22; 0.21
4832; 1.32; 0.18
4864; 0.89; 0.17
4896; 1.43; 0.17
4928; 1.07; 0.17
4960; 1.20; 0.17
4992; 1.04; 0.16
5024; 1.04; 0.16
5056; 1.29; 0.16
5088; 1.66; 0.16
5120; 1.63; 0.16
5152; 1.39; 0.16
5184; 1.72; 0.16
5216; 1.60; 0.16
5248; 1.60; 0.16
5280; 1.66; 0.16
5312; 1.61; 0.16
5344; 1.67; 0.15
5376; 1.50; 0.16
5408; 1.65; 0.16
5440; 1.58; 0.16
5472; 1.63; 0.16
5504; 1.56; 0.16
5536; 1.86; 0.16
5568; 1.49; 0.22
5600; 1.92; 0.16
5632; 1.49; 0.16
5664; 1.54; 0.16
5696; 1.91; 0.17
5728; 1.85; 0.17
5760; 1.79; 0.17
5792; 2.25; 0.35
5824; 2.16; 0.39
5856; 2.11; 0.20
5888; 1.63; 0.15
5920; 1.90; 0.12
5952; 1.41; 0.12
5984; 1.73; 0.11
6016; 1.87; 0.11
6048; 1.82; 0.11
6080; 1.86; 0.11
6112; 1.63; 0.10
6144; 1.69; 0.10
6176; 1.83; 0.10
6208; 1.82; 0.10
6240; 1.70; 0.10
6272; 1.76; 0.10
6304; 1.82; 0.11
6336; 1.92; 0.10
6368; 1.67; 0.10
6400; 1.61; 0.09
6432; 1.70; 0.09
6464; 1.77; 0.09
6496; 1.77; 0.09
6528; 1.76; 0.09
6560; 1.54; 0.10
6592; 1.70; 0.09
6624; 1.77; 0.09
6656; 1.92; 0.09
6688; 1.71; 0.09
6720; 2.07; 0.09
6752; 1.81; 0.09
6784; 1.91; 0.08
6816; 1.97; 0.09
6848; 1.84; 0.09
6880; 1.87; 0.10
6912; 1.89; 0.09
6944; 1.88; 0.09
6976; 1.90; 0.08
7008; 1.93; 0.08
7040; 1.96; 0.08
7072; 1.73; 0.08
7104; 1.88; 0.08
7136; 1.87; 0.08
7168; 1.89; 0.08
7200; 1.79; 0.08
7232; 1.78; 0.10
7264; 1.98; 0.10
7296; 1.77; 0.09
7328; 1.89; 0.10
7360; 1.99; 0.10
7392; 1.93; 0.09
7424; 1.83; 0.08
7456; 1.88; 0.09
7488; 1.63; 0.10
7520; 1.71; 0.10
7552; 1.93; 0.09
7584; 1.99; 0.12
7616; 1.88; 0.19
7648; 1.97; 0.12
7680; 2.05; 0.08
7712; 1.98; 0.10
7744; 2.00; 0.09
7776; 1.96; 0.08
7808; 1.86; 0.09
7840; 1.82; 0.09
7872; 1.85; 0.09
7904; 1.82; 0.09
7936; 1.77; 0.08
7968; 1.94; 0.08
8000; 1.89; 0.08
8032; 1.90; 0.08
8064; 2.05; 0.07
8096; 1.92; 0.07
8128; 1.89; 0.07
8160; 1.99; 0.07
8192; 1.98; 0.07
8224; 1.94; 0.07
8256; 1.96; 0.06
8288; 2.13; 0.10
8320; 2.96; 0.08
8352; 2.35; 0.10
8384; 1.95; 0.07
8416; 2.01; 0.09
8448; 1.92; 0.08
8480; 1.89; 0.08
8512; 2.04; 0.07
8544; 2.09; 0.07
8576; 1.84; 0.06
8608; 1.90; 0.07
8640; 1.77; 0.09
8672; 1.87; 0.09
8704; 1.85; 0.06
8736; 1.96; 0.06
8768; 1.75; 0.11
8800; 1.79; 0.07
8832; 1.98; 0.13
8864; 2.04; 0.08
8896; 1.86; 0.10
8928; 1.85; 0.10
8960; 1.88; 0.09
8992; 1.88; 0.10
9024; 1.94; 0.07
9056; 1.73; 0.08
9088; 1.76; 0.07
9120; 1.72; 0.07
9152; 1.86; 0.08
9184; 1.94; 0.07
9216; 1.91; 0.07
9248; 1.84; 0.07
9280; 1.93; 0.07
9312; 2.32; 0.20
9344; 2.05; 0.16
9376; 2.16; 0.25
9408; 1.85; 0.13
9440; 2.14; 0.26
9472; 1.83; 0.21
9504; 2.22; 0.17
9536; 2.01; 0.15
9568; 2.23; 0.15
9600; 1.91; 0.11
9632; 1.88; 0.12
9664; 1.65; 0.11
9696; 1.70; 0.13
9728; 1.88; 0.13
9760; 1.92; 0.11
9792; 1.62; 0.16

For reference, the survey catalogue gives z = 0.27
